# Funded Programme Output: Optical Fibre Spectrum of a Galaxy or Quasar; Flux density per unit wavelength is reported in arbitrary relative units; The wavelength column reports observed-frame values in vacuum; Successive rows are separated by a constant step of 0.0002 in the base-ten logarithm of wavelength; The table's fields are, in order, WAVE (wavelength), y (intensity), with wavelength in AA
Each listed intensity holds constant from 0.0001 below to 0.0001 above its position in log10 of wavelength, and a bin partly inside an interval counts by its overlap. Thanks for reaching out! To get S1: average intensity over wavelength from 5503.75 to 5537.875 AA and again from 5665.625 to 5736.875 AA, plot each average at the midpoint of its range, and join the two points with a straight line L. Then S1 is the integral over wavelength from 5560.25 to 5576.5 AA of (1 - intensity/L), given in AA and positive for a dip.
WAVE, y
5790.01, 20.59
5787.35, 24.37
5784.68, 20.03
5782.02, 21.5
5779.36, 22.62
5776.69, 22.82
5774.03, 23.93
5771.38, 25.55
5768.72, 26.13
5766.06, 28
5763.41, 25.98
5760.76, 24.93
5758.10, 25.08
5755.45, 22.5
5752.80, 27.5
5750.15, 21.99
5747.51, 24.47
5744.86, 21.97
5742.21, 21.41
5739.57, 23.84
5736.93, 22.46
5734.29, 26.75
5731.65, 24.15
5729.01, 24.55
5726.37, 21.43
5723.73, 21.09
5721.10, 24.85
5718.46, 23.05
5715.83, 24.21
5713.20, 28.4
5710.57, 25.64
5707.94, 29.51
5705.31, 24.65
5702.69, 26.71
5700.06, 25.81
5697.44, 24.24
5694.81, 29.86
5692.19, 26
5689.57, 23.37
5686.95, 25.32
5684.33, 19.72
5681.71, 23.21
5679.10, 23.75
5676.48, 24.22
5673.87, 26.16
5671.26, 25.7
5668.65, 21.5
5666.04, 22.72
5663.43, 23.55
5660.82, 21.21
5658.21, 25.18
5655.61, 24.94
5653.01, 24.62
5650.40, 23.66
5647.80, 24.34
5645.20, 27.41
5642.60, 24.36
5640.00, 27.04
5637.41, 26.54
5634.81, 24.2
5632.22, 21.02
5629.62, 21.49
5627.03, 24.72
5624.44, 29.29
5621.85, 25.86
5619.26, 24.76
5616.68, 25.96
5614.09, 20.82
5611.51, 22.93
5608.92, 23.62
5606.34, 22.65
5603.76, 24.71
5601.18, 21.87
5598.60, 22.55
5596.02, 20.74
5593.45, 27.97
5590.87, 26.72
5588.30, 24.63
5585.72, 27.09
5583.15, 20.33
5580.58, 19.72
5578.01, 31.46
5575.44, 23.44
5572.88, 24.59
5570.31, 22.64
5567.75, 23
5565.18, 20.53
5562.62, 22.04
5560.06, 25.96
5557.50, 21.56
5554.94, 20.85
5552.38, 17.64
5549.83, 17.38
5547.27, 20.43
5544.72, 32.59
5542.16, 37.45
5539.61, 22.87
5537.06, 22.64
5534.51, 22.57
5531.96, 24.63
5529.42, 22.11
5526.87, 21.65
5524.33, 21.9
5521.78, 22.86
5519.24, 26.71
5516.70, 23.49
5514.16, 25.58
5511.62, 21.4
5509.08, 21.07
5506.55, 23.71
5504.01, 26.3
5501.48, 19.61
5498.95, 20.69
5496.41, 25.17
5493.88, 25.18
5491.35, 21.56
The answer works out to 0.5 AA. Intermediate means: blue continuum 23.3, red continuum 24.7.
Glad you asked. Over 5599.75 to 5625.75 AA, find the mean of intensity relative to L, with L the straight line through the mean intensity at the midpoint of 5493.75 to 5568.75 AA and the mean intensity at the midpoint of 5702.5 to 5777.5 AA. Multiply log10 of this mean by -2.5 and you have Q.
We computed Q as -0.02 mag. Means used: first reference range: 23.3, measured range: 24.2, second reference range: 24.6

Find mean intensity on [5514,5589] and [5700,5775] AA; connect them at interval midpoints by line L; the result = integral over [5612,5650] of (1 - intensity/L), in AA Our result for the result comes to -1.1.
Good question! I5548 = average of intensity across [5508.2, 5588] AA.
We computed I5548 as 23.5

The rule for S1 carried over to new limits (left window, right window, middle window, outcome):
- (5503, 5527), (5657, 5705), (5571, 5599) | -0.7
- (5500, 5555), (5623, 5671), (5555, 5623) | 0.6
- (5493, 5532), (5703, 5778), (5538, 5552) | -1.3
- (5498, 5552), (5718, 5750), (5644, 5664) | -0.8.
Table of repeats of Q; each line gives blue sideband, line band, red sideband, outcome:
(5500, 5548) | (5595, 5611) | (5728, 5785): 0.07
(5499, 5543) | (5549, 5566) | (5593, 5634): 0.13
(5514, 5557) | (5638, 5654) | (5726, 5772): -0.06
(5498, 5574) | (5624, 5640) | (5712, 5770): -0.03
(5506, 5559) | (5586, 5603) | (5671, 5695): -0.02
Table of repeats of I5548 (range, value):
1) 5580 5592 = 23.9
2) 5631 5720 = 24.8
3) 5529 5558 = 23.7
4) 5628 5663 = 24.3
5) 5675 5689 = 23.3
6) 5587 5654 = 24.4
